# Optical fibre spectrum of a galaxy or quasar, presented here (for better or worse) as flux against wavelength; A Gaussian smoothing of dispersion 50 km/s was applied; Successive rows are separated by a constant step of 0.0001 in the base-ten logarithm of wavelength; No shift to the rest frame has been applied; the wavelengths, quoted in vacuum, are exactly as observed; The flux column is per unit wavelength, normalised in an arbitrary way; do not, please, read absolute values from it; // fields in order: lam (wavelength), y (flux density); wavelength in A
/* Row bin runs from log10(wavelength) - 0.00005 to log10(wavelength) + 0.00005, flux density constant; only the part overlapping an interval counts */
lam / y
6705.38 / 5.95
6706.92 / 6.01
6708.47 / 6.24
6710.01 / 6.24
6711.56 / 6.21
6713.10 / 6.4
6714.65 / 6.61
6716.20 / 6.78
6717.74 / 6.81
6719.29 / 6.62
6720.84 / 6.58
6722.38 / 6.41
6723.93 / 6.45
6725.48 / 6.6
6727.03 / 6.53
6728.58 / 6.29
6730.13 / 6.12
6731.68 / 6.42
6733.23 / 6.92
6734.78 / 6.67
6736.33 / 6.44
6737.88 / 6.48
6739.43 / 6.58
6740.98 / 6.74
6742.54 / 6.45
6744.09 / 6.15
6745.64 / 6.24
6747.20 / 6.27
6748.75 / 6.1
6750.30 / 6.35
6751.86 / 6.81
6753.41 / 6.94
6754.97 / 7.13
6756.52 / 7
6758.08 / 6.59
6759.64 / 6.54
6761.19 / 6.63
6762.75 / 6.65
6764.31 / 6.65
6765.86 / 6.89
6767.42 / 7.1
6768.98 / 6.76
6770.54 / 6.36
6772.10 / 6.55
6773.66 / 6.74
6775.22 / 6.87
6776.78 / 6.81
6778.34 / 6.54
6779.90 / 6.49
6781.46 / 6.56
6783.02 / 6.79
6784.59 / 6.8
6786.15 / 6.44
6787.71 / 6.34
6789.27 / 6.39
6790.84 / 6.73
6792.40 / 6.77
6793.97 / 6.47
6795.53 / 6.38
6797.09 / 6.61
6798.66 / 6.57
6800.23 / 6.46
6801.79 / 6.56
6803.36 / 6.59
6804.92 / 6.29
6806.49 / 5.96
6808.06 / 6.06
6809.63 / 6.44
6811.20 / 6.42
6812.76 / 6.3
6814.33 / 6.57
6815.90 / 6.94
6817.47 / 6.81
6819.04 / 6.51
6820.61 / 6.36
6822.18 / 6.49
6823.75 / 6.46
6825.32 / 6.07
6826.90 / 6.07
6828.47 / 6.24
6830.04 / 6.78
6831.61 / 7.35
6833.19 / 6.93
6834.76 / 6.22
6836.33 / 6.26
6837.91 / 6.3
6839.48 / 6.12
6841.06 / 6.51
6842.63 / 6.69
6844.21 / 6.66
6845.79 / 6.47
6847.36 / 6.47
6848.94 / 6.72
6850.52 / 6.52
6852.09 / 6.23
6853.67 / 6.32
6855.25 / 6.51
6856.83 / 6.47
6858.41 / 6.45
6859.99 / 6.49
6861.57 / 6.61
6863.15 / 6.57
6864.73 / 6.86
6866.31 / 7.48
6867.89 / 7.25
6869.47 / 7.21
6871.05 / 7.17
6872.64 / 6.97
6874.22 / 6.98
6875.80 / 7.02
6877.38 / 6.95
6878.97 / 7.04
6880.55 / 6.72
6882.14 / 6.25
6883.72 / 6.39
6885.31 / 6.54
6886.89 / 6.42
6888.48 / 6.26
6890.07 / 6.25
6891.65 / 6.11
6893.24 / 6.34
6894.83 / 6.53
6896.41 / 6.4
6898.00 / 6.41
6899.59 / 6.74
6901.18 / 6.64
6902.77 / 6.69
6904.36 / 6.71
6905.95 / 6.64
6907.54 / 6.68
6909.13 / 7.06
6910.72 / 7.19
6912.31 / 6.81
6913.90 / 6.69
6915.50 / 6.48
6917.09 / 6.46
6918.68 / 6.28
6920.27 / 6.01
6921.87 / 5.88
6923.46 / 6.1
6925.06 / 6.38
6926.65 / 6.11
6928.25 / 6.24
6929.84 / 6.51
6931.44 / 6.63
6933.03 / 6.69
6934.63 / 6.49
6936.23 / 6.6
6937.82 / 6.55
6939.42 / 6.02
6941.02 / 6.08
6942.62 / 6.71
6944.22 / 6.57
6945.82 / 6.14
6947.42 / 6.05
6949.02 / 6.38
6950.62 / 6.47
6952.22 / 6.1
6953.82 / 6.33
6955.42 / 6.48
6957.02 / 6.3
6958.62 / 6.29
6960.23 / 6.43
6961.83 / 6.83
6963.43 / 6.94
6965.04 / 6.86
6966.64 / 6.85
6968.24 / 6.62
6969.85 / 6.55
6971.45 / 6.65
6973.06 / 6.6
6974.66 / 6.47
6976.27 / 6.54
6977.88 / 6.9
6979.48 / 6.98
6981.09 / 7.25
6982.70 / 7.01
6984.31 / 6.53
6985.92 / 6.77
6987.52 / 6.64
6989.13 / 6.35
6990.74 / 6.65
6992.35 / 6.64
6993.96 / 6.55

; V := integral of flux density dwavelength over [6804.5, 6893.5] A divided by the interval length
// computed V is 6.56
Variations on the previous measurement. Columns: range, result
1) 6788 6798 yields 6.55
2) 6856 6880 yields 6.9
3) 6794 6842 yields 6.46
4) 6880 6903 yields 6.44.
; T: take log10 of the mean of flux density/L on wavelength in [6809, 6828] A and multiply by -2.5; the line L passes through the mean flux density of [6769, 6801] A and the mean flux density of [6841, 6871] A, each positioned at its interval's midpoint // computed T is 0.03 mag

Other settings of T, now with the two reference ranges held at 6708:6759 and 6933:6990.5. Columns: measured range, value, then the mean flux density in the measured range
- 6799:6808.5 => 0.03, 6.34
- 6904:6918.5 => -0.03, 6.73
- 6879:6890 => 0.01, 6.46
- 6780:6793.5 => -0.01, 6.59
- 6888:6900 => 0.03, 6.37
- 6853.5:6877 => -0.05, 6.84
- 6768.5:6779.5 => -0.02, 6.65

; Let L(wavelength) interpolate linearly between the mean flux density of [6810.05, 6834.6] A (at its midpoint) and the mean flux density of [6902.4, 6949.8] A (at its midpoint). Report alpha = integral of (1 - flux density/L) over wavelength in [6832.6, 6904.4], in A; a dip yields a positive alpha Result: -1.1 A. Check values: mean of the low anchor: 6.54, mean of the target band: 6.6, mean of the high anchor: 6.46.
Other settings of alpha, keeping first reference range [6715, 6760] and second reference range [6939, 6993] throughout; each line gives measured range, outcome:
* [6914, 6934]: 0.7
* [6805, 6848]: 0.6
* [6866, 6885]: -1.1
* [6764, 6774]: -0.3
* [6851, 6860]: 0.2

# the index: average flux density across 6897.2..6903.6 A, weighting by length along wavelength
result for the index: 6.61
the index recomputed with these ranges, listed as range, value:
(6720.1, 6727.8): 6.52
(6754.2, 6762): 6.78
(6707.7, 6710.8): 6.24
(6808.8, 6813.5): 6.39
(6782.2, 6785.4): 6.78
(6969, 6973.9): 6.6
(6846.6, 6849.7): 6.59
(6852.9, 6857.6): 6.43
